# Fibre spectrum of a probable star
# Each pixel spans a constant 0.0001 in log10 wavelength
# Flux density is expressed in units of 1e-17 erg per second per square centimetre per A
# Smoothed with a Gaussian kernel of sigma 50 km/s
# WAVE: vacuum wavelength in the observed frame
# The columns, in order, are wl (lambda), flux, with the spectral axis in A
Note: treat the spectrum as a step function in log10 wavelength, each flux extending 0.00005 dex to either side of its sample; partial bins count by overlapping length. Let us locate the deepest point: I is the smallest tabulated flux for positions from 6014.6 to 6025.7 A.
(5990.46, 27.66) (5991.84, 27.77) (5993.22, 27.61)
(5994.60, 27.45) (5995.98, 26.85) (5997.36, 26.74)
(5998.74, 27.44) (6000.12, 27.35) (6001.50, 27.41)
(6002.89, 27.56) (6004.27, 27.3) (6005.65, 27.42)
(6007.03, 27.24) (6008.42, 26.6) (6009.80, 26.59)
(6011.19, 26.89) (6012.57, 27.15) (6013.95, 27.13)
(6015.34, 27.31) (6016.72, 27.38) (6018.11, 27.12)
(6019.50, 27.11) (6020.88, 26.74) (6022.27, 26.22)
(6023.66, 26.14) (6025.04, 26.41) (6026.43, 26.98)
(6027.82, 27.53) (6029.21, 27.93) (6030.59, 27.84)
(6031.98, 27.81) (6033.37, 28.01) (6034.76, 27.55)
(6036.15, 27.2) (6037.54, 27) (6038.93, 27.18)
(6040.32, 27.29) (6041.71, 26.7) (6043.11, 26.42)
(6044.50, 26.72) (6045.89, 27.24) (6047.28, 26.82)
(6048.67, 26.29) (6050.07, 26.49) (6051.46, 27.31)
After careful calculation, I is 26.14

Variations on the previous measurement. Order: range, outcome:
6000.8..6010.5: 26.59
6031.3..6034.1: 27.81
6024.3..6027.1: 26.41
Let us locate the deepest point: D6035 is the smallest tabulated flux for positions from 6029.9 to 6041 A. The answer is 27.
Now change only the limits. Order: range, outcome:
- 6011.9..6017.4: 27.13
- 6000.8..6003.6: 27.41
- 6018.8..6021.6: 26.74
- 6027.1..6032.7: 27.53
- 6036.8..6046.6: 26.42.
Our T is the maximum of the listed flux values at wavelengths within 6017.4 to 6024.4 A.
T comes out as 27.12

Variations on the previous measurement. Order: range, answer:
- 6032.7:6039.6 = 28.01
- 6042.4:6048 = 27.24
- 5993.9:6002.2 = 27.45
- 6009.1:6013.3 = 27.15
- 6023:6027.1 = 26.98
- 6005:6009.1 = 27.42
